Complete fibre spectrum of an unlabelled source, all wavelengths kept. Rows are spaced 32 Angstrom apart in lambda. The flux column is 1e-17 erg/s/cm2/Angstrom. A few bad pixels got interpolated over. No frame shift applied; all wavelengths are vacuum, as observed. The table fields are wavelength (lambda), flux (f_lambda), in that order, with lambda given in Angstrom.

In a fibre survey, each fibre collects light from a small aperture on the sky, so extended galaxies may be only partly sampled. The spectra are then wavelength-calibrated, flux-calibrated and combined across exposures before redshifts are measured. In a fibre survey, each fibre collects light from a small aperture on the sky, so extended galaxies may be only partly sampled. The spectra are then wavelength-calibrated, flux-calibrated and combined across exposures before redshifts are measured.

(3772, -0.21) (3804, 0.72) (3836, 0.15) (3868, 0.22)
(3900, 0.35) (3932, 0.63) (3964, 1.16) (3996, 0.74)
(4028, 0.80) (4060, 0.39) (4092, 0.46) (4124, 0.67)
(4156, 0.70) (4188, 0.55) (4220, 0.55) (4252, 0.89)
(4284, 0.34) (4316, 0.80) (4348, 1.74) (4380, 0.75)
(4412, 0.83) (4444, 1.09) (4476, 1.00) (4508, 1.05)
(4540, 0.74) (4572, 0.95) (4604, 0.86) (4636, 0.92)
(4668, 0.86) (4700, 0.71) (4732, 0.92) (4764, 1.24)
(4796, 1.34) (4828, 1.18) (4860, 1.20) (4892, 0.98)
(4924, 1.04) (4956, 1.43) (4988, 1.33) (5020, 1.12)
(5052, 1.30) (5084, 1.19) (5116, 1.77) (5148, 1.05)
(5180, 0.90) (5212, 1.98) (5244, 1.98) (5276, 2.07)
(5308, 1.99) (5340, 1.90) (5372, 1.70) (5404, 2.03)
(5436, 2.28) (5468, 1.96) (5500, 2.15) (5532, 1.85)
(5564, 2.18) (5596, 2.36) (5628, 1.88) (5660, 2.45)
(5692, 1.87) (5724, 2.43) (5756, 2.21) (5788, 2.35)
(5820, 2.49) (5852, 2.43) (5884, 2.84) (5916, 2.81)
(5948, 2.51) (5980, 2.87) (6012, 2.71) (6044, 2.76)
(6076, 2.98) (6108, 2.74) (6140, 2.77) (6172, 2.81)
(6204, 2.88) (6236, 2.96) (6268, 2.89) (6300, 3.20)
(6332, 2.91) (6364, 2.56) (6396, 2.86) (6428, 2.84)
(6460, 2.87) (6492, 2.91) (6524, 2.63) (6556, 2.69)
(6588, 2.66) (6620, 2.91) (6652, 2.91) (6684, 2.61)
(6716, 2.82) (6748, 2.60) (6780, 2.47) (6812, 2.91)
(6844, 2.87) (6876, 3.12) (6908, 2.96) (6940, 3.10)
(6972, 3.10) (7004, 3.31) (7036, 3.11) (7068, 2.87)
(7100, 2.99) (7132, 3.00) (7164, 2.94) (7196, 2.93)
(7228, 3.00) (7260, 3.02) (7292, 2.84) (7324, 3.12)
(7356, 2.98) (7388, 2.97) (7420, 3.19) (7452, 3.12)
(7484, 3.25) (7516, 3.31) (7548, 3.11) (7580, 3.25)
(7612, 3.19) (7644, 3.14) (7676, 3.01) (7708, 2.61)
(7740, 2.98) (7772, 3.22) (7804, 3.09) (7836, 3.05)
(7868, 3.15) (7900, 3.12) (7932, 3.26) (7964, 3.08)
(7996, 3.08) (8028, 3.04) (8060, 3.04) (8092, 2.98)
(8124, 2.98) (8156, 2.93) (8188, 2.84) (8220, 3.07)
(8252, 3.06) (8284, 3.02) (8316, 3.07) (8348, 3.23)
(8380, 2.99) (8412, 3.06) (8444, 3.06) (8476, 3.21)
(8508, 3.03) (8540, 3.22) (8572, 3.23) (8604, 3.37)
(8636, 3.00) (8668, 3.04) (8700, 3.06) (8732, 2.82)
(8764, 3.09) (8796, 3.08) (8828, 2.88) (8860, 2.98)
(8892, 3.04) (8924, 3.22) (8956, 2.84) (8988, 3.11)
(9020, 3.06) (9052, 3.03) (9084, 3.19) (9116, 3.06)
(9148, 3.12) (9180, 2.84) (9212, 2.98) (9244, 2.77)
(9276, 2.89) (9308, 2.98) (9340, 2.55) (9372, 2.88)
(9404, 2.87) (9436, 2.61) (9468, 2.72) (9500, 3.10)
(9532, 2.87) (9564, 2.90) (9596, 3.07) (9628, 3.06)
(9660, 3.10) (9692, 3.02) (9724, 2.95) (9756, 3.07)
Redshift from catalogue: 0.307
